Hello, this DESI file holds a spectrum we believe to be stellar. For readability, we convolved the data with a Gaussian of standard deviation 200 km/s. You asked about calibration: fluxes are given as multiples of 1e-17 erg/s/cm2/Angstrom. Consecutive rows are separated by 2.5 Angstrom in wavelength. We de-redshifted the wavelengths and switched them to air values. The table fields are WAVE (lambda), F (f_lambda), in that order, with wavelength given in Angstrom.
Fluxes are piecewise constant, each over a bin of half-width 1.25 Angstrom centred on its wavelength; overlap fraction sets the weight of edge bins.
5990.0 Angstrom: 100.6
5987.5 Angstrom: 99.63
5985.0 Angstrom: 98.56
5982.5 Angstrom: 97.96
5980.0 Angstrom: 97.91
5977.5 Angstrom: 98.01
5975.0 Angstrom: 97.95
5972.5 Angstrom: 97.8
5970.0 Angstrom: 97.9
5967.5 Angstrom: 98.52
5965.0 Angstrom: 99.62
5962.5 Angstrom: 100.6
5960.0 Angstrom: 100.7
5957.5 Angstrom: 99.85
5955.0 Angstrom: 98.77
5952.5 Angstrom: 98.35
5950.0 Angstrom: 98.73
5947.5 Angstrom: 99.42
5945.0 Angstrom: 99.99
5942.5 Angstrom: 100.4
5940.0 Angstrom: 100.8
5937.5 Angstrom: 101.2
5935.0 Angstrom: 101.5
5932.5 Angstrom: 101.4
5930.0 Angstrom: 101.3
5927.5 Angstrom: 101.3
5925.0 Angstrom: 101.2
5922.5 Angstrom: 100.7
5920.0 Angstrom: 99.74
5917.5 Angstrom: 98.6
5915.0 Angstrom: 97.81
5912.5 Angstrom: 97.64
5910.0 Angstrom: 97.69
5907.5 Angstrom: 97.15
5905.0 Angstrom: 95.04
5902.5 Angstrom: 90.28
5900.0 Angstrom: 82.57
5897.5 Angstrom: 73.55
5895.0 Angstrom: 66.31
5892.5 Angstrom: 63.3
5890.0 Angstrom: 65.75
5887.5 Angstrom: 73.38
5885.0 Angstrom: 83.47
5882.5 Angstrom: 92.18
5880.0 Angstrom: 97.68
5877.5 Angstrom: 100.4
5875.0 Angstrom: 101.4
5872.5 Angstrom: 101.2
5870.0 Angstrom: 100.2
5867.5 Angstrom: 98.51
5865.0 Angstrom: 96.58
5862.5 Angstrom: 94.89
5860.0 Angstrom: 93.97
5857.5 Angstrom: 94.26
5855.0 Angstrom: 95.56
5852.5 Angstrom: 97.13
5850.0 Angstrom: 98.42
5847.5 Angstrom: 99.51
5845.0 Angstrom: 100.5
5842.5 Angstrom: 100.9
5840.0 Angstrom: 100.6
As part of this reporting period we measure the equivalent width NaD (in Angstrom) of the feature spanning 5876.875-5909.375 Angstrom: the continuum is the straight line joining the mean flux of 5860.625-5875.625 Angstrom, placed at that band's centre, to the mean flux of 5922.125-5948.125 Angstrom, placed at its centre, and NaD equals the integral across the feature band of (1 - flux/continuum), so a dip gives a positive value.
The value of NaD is 5.32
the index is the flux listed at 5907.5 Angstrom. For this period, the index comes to 97.15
